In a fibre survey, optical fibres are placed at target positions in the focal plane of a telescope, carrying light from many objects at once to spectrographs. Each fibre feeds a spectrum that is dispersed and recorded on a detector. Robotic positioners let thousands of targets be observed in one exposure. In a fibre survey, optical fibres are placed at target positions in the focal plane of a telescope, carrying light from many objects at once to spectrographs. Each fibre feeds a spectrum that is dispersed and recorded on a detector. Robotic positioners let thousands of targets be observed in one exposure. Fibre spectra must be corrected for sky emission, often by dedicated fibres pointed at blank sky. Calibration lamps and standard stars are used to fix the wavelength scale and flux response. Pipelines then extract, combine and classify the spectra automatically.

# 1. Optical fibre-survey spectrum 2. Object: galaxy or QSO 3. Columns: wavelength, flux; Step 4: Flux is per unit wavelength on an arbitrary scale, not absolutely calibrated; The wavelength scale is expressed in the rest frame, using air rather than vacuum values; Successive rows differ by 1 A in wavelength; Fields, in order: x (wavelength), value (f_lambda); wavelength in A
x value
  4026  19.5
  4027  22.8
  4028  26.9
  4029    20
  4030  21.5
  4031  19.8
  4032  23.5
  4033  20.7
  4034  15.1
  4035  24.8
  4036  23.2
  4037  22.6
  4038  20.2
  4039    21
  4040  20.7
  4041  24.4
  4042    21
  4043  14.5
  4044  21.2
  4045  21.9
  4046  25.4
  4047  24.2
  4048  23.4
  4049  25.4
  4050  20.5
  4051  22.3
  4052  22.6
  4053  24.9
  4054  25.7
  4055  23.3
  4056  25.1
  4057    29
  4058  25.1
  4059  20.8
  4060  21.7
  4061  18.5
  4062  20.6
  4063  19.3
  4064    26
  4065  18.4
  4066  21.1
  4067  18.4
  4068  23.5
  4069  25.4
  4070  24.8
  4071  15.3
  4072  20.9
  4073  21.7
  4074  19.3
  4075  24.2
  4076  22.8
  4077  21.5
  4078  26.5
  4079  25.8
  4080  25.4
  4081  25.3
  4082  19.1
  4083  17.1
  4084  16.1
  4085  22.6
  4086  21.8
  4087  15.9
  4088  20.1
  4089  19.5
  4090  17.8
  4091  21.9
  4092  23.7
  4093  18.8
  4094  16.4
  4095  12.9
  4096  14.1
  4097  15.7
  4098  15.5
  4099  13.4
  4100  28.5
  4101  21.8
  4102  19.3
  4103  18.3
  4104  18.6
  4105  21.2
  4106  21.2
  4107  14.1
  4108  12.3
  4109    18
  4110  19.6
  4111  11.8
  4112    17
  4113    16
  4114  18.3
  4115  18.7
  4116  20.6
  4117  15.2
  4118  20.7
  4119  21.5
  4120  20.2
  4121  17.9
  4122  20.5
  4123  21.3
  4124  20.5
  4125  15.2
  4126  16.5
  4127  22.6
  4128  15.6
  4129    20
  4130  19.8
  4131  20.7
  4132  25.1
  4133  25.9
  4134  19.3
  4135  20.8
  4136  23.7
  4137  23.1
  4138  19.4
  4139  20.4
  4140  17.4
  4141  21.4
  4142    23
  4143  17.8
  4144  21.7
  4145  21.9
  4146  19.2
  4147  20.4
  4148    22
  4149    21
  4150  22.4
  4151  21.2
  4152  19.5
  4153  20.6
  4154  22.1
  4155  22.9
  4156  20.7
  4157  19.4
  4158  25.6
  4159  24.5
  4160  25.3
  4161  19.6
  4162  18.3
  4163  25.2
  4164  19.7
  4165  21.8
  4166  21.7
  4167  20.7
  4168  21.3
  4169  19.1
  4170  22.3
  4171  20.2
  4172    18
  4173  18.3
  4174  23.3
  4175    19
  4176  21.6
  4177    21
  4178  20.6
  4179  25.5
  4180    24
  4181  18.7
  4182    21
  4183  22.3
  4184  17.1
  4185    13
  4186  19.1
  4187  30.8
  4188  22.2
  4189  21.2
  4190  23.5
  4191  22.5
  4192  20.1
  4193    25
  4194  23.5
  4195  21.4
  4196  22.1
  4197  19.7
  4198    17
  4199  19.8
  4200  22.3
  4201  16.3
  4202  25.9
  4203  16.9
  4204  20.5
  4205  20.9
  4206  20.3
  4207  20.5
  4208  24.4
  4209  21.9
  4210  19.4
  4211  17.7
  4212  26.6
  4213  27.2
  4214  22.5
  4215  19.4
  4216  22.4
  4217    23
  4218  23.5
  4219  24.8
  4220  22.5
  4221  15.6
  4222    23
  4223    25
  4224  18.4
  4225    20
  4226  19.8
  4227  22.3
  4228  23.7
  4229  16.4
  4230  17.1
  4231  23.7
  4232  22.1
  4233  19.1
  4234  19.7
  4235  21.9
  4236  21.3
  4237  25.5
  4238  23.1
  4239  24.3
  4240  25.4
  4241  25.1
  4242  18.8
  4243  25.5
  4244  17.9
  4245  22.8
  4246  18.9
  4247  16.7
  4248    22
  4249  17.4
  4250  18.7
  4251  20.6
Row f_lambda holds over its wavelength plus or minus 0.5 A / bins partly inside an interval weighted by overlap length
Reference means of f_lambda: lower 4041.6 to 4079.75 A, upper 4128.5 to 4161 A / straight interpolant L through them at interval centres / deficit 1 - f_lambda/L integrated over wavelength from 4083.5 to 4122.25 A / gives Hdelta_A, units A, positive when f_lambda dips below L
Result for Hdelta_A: 6.31 A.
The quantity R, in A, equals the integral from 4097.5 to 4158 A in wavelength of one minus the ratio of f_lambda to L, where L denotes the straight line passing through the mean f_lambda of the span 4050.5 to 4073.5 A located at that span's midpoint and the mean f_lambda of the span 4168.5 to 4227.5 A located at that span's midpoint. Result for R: 5.66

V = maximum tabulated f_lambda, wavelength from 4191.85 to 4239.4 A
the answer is 27.2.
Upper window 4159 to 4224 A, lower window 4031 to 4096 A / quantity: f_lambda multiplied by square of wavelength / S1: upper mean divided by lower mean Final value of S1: 1.06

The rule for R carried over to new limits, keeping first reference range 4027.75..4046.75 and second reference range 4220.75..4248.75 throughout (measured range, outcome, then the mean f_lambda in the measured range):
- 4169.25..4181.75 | 0.2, 21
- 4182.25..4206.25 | 0.4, 21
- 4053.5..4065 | -0.8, 23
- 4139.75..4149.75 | 0.3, 20.7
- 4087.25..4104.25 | 2.3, 18.6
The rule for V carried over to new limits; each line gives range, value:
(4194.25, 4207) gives 25.9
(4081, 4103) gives 28.5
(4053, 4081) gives 29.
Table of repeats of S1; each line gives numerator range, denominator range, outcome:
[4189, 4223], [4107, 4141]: 1.17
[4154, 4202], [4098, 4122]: 1.19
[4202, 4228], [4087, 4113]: 1.27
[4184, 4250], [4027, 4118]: 1.11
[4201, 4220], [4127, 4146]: 1.09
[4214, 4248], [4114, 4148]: 1.11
